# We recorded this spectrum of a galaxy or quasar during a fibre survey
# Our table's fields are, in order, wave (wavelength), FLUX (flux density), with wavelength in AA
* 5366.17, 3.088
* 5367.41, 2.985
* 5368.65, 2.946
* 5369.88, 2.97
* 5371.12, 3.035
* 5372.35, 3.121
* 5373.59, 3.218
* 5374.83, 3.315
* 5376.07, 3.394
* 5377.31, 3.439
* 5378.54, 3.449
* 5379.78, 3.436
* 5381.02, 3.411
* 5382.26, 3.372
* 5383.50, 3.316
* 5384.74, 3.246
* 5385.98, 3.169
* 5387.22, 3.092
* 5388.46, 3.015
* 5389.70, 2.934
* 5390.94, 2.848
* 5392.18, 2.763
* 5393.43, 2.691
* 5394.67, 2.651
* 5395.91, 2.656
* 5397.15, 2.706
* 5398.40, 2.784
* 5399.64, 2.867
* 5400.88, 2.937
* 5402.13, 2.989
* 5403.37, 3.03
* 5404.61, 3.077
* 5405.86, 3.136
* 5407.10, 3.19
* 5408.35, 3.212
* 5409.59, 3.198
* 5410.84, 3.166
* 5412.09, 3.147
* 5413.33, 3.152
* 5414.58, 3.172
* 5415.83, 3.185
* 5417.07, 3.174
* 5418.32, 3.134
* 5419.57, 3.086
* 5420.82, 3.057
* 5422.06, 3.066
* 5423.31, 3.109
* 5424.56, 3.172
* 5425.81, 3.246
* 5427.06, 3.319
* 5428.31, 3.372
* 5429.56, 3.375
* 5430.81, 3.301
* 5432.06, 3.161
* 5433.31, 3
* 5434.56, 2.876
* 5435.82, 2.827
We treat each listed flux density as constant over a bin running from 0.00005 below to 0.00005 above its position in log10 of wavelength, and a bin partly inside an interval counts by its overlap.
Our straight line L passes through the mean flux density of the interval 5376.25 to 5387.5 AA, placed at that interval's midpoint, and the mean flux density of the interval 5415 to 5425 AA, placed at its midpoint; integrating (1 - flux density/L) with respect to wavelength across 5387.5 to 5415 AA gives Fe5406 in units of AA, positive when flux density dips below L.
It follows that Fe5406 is 2.18 AA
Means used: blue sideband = 3.34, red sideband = 3.12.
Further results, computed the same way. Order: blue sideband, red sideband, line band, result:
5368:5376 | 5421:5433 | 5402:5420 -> 0.30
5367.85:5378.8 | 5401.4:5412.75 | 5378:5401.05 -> 1.07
